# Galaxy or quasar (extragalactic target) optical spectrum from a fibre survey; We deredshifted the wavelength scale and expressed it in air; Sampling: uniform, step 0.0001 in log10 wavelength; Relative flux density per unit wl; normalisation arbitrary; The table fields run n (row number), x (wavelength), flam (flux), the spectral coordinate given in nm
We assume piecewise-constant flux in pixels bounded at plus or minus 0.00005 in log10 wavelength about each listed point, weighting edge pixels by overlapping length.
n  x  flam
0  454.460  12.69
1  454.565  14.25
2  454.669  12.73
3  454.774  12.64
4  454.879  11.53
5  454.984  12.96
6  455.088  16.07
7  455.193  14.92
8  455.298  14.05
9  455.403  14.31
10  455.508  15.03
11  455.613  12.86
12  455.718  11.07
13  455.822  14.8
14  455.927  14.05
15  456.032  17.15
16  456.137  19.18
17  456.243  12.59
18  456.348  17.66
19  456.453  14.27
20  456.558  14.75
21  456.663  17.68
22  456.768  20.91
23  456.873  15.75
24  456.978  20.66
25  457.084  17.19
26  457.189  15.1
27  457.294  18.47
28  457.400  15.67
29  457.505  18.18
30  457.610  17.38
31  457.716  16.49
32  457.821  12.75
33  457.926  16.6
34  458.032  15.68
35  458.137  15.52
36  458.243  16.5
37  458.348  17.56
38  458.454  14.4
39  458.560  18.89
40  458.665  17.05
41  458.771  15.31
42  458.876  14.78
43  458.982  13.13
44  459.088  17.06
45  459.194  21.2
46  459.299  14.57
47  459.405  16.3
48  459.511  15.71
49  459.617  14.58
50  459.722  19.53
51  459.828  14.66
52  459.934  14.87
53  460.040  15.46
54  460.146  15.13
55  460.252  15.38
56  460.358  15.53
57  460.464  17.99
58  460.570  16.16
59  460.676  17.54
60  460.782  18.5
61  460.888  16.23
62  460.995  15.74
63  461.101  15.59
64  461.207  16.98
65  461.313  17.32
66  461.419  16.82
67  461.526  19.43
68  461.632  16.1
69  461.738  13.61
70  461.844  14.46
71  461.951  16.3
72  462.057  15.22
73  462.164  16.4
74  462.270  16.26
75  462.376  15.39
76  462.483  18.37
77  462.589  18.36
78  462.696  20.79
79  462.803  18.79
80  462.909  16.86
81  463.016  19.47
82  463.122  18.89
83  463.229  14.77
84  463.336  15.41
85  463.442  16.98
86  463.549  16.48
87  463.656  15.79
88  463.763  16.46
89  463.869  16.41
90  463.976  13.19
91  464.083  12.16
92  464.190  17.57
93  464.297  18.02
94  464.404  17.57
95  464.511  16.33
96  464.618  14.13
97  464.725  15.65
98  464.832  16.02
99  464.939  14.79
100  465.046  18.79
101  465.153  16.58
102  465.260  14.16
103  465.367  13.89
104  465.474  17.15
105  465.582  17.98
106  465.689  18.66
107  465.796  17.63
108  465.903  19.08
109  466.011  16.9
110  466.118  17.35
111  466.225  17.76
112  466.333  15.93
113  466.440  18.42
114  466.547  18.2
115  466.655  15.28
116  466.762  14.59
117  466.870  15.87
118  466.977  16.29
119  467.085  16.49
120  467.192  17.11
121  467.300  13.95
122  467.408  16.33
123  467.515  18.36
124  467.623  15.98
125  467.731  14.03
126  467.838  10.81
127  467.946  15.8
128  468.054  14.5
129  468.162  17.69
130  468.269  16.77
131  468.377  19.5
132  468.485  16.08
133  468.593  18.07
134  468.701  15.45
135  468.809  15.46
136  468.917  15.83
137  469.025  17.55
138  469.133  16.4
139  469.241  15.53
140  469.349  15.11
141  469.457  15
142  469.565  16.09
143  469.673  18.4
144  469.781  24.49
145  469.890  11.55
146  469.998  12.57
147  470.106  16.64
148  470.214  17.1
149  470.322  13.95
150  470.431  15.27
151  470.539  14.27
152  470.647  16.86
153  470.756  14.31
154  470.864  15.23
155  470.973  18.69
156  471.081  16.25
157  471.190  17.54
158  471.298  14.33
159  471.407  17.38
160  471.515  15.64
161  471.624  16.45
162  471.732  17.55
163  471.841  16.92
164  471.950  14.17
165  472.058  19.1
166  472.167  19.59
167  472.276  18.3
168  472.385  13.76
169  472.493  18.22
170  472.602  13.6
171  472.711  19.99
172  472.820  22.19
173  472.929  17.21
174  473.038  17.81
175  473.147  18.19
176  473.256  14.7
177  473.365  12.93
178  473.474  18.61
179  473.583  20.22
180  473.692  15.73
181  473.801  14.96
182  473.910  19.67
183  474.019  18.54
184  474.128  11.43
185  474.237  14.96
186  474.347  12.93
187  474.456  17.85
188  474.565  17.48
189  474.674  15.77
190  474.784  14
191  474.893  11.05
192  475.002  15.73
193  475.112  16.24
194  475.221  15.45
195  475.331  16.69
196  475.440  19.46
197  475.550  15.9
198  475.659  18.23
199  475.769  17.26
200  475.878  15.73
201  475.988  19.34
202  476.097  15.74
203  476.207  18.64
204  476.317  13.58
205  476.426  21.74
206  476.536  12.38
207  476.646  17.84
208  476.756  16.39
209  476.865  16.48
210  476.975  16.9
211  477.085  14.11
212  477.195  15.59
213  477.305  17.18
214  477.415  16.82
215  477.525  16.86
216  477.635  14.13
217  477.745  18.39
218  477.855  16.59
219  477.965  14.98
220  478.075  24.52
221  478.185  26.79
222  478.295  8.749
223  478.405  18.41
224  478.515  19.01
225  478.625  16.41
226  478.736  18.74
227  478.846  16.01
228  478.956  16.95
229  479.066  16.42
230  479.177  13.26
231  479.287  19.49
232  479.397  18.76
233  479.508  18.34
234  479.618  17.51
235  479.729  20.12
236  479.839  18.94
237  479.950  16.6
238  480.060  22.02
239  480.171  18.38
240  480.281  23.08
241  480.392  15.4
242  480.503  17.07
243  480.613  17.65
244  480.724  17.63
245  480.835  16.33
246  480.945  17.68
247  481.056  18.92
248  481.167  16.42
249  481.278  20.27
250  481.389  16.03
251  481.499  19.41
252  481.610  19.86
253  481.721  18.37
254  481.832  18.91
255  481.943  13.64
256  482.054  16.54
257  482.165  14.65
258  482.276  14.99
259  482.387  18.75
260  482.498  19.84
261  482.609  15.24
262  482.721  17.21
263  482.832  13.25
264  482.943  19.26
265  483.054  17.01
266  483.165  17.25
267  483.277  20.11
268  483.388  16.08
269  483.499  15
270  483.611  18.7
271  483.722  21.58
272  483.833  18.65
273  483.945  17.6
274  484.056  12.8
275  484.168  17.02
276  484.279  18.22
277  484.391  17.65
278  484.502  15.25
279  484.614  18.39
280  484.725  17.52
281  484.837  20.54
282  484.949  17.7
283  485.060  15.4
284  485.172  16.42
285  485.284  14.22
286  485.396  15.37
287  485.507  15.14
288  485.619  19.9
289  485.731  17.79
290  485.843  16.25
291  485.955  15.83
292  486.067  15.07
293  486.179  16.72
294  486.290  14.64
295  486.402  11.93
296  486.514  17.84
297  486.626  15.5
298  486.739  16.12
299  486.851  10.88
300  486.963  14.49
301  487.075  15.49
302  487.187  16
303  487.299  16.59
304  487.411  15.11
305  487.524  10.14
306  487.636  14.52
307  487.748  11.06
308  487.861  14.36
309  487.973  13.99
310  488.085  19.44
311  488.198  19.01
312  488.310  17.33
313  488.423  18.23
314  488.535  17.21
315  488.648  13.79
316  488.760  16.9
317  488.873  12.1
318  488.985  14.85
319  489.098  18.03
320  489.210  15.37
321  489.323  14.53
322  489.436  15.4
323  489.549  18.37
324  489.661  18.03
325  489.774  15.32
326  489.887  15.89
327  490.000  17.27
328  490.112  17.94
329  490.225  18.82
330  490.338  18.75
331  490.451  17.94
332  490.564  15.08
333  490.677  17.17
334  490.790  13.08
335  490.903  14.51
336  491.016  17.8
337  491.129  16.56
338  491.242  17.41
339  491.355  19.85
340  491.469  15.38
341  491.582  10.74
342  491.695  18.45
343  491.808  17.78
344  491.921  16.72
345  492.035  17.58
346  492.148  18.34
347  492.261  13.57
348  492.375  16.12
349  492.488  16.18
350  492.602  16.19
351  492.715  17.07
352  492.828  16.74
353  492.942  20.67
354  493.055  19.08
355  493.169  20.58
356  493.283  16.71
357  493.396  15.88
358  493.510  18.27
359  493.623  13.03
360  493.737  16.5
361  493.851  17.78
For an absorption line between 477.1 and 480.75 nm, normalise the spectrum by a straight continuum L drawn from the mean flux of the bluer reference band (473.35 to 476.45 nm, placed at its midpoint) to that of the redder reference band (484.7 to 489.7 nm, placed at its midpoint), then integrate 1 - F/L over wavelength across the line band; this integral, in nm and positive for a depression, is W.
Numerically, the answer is -0.35 nm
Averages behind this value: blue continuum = 16.4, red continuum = 15.8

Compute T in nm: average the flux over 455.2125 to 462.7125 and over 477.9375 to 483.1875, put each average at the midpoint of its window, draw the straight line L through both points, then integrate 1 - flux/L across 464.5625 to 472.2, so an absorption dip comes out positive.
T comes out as 0.25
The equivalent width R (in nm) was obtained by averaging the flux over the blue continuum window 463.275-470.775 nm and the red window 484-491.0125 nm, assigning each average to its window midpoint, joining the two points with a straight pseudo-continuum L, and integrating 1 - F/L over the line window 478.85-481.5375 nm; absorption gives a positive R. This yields -0.32 nm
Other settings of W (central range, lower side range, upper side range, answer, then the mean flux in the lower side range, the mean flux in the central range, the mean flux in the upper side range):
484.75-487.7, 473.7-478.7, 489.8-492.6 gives 0.18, 16.6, 15.6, 16.6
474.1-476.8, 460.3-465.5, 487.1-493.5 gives 0.05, 16.5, 16.1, 16.4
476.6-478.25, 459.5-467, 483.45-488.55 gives -0.12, 16.5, 17.5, 16.2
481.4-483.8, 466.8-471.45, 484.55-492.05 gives -0.20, 16.1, 17.4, 16.1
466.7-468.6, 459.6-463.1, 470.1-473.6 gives 0.09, 16.7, 16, 16.7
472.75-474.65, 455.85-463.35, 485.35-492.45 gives -0.06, 16.5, 16.8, 16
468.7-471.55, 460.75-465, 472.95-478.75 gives 0.09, 16.5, 16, 16.7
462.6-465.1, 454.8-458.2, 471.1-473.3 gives -0.04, 15.6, 16.6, 17.1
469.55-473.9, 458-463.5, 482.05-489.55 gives -0.08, 16.5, 16.7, 16.2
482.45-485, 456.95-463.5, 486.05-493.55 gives -0.19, 16.6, 17.5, 16.2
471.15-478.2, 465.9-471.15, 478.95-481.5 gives 0.15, 16.2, 16.8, 18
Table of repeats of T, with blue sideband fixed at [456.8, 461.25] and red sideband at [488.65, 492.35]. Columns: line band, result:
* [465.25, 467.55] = -0.05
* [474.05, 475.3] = 0.11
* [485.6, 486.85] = 0.04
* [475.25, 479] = -0.17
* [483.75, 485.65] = -0.07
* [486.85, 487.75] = 0.12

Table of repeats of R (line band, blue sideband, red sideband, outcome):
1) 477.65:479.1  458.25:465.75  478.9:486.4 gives -0.053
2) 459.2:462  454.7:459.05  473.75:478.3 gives -0.077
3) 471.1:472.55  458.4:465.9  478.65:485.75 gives 0.010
